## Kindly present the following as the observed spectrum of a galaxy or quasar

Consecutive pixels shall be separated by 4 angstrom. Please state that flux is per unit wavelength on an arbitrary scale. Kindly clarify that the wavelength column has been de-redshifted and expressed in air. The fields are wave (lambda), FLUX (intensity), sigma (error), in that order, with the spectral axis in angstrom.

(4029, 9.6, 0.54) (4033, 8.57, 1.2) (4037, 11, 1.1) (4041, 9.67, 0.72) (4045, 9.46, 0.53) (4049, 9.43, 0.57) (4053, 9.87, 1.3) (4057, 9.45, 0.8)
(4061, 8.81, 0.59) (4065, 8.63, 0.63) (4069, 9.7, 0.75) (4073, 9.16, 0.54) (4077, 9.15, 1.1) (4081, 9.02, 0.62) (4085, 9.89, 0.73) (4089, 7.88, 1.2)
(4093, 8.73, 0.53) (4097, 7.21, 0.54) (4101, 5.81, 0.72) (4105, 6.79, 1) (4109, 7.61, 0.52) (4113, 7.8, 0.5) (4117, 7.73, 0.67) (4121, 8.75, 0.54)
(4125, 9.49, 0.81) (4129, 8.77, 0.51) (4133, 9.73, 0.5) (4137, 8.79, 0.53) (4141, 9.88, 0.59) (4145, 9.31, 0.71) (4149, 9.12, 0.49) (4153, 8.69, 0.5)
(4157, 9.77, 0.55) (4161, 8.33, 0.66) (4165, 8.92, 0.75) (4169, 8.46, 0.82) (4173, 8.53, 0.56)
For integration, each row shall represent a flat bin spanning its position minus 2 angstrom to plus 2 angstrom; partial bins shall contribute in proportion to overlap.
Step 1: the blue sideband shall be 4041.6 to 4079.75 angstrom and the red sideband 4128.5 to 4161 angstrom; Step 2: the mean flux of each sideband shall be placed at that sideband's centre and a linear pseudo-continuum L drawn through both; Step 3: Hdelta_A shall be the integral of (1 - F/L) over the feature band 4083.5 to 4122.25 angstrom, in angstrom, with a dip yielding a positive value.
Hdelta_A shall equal 6.2 angstrom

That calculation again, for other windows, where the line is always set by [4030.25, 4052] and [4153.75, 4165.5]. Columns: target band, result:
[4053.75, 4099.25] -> 2.7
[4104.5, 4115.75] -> 2.1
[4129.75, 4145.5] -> -0.5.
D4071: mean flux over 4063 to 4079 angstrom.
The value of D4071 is 9.16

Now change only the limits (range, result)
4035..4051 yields 9.89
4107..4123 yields 7.97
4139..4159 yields 9.35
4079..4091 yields 8.93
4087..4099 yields 7.94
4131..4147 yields 9.43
